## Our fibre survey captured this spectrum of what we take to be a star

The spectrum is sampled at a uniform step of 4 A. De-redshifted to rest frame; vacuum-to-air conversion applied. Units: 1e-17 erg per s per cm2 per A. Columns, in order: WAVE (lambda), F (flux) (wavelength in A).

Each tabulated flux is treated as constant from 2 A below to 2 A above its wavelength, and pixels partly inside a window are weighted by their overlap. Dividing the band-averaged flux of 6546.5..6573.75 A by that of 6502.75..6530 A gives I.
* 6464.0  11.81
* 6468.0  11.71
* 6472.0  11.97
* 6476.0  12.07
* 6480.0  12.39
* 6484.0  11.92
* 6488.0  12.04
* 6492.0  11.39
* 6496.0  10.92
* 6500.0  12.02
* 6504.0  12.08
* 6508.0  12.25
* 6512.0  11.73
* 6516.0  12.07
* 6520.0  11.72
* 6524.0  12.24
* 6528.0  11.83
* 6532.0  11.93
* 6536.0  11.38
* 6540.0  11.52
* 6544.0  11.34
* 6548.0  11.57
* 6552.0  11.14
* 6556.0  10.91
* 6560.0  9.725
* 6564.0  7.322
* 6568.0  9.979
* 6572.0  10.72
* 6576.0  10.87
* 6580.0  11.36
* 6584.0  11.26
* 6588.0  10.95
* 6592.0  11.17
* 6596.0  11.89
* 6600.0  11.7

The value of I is 0.85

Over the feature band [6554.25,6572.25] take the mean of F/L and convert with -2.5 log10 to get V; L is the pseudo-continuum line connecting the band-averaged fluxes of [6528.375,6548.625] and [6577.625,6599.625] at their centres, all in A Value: 0.190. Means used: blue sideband 11.6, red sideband 11.3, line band 9.62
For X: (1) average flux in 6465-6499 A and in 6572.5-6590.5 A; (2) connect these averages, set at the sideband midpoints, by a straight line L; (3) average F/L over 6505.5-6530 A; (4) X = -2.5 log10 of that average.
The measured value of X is -0.04 mag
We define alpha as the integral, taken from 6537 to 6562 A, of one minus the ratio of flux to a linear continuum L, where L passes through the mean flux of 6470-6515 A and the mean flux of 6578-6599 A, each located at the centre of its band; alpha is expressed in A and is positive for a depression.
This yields 1.13 A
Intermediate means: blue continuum 11.9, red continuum 11.3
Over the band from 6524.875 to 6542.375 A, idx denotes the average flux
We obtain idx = 11.7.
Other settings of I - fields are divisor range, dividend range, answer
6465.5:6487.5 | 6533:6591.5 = 0.90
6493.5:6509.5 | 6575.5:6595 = 0.95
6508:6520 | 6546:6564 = 0.88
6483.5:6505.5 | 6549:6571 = 0.85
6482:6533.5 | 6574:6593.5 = 0.94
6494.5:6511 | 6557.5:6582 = 0.85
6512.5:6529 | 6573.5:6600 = 0.94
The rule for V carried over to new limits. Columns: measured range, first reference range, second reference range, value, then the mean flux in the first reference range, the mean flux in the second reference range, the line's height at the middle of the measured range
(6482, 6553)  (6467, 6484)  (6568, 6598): -0.01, 12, 11.1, 11.7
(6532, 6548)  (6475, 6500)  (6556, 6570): -0.15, 11.8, 9.28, 10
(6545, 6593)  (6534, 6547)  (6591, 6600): 0.09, 11.4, 11.6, 11.5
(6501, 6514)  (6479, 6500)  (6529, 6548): -0.03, 11.7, 11.6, 11.7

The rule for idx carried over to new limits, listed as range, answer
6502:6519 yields 12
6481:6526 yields 11.9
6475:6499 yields 11.8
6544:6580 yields 10.4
